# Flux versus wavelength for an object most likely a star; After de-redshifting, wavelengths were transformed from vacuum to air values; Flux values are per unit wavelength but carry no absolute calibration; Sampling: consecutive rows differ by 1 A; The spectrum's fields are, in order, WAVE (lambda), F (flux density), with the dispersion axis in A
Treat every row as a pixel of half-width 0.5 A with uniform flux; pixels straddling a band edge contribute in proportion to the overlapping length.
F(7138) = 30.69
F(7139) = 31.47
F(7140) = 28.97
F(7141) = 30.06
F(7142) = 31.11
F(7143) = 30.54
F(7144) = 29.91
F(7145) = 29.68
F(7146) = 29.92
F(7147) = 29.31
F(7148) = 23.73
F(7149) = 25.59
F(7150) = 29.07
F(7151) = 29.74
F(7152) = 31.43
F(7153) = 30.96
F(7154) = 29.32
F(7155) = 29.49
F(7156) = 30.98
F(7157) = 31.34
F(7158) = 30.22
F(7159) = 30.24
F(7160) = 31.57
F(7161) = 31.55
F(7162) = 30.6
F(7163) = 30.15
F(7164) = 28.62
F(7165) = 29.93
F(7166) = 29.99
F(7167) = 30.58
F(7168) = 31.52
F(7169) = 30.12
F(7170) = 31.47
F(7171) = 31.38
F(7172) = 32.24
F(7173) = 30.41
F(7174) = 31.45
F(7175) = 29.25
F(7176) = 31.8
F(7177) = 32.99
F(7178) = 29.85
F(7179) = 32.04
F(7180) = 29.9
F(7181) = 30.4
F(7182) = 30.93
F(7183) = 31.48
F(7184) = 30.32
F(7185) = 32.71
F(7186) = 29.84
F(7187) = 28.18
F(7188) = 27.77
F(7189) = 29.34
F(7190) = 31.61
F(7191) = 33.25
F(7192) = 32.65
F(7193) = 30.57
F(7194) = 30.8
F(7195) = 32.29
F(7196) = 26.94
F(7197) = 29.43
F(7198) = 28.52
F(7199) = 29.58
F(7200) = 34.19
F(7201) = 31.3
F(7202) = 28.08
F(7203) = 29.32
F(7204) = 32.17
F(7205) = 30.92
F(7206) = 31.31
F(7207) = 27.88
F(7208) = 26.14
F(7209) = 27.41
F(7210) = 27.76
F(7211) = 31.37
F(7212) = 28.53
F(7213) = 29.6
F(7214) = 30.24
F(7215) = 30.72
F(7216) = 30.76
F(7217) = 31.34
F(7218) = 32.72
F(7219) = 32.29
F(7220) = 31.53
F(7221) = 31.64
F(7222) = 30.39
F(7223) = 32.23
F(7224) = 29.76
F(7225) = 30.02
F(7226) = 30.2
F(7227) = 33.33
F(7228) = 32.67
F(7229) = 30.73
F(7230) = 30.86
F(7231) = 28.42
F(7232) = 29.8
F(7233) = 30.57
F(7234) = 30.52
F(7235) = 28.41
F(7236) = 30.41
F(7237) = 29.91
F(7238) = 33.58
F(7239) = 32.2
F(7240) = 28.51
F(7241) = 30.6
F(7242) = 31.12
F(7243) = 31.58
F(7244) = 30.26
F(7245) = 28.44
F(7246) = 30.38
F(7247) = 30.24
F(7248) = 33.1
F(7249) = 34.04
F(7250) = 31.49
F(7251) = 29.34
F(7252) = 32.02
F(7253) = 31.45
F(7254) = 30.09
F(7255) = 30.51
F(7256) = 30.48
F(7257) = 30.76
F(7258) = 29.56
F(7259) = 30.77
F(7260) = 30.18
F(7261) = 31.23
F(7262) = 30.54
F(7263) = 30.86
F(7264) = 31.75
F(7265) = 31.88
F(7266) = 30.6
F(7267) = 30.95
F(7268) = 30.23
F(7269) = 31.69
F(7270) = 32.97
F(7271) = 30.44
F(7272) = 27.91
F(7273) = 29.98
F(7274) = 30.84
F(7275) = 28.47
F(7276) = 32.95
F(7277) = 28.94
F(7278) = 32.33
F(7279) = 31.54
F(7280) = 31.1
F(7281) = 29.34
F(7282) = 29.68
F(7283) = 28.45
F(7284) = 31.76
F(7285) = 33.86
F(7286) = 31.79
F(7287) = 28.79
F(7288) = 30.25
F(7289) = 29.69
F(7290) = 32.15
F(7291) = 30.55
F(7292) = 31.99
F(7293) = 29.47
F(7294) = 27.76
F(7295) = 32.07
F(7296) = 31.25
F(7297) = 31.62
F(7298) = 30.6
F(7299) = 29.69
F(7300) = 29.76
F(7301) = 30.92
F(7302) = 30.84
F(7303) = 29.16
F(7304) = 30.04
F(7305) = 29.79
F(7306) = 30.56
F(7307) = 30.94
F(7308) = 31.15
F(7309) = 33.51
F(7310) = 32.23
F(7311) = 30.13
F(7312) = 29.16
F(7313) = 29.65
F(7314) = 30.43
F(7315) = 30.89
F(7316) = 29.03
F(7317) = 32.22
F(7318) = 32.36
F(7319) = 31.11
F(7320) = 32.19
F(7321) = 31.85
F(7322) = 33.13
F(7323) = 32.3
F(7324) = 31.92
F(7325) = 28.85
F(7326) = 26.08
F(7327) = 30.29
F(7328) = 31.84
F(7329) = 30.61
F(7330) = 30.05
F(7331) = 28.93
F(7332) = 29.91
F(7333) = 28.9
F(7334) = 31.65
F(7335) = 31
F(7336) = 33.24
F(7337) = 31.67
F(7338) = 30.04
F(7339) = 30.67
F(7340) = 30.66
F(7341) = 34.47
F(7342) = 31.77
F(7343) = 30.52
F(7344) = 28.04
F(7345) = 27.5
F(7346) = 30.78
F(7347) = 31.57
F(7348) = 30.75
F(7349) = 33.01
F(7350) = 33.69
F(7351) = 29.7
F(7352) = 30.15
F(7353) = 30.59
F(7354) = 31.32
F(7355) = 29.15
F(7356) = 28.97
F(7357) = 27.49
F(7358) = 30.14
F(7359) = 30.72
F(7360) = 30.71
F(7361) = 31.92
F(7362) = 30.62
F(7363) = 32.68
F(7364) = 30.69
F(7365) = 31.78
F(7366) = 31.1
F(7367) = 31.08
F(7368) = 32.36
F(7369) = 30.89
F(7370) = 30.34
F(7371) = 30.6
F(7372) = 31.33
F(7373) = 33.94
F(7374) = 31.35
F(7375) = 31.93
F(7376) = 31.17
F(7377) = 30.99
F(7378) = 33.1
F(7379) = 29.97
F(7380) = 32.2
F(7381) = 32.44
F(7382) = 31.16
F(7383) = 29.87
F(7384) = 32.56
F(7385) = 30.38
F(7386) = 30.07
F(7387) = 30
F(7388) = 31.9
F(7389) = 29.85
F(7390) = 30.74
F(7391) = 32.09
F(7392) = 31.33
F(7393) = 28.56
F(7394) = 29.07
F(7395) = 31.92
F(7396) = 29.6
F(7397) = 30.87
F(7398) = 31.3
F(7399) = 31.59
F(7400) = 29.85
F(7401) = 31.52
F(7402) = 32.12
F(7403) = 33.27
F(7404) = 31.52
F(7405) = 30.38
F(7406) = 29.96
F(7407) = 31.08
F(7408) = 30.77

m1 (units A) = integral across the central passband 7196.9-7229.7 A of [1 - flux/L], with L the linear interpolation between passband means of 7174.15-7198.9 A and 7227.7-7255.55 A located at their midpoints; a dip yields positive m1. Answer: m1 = 0.2 A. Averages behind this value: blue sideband 30.5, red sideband 30.7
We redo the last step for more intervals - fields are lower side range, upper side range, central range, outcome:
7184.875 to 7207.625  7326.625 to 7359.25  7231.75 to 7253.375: -0.3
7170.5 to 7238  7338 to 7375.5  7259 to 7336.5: 0.2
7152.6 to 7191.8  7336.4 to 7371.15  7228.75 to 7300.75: 0.2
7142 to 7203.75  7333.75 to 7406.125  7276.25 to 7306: 0.2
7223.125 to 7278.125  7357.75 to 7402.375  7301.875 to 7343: 0.1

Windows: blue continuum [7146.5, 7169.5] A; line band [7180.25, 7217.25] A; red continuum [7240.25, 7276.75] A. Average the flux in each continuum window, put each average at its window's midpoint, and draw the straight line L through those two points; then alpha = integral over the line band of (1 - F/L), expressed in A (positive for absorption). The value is 0.1 A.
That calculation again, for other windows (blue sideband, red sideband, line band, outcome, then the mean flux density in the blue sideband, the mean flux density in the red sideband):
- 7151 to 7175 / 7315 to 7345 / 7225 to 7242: 0.02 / 30.6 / 30.8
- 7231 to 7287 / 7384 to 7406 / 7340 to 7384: -0.30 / 30.7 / 30.9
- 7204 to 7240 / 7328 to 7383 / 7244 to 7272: -0.28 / 30.5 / 31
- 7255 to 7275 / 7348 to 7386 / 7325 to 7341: 0.27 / 30.7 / 31.1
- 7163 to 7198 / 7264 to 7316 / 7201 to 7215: 0.55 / 30.6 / 30.6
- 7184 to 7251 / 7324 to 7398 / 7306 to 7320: -0.14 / 30.5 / 30.8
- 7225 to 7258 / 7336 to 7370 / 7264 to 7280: -0.01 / 30.8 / 30.9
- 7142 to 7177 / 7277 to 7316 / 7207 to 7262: -0.28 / 30.2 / 30.6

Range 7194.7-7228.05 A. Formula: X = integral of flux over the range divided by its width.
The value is 30.3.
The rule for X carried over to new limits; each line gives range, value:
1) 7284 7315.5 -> 30.7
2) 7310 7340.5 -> 30.7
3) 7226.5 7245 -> 30.7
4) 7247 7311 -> 30.8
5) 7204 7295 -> 30.6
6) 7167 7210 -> 30.4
